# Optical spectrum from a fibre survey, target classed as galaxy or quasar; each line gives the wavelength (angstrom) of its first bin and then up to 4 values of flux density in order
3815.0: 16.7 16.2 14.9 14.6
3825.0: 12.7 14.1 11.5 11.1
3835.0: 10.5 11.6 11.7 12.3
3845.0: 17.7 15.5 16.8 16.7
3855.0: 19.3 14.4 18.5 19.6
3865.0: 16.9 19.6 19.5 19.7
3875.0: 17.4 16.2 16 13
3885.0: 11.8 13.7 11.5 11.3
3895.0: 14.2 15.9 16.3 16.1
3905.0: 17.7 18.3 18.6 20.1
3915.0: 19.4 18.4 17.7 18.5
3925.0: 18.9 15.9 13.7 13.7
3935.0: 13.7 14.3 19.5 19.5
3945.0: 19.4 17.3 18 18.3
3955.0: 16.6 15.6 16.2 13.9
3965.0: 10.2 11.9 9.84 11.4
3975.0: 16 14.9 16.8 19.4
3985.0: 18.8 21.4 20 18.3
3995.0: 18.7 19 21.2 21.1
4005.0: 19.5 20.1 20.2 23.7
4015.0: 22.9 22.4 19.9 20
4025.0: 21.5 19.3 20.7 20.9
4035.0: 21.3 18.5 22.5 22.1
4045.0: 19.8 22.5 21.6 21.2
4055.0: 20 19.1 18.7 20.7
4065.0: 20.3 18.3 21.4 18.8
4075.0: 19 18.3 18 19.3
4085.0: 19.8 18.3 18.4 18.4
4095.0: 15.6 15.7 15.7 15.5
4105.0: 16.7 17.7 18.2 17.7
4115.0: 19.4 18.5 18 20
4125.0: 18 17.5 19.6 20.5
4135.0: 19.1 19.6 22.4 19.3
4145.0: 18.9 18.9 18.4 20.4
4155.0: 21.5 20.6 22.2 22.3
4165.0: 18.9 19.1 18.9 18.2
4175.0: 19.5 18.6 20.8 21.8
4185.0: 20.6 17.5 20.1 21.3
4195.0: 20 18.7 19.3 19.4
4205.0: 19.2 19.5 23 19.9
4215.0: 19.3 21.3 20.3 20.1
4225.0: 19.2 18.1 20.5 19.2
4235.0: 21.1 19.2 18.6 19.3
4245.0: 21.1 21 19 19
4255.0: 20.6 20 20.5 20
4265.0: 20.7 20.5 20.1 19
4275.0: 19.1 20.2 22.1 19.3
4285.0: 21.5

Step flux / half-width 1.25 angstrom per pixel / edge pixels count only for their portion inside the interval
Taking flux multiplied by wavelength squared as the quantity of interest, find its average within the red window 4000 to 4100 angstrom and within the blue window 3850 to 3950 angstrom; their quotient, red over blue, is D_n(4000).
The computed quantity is 1.3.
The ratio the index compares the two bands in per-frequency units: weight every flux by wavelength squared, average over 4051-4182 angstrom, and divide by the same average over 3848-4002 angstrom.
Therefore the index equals 1.26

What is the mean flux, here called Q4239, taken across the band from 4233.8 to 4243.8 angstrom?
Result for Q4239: 19.6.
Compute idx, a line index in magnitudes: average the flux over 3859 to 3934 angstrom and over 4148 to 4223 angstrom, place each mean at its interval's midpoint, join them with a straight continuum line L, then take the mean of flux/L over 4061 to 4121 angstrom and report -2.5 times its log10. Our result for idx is 0.04 mag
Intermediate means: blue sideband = 16.6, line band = 18.2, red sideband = 20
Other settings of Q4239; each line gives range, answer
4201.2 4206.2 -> 19.3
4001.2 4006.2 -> 20.3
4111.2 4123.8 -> 18.7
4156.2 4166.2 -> 21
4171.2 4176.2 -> 18.8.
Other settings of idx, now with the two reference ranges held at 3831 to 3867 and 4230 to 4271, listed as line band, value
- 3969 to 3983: 0.15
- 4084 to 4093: -0.04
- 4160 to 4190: -0.04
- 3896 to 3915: -0.11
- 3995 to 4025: -0.21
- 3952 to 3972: 0.20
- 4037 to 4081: -0.14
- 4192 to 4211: -0.03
